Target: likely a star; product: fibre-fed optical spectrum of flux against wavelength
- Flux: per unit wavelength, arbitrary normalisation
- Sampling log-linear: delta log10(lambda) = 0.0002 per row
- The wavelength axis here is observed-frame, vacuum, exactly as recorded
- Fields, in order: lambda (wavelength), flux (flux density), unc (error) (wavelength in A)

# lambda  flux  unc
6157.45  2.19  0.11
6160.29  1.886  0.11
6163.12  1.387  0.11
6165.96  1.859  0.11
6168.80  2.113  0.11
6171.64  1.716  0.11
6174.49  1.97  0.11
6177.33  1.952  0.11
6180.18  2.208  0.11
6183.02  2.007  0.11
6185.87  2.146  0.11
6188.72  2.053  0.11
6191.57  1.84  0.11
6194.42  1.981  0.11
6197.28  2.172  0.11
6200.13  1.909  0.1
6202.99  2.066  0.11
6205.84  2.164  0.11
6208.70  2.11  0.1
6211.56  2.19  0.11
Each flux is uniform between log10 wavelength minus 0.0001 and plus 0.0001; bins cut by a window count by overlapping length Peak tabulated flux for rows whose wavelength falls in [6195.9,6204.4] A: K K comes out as 2.172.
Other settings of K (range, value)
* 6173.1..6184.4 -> 2.208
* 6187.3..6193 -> 2.053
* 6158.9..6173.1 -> 2.113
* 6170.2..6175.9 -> 1.97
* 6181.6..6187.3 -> 2.146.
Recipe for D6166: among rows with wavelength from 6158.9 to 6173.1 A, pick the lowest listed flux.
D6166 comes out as 1.387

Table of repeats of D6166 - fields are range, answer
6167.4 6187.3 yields 1.716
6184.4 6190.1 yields 2.053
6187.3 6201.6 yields 1.84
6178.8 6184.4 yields 2.007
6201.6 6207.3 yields 2.066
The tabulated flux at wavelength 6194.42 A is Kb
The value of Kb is 1.981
